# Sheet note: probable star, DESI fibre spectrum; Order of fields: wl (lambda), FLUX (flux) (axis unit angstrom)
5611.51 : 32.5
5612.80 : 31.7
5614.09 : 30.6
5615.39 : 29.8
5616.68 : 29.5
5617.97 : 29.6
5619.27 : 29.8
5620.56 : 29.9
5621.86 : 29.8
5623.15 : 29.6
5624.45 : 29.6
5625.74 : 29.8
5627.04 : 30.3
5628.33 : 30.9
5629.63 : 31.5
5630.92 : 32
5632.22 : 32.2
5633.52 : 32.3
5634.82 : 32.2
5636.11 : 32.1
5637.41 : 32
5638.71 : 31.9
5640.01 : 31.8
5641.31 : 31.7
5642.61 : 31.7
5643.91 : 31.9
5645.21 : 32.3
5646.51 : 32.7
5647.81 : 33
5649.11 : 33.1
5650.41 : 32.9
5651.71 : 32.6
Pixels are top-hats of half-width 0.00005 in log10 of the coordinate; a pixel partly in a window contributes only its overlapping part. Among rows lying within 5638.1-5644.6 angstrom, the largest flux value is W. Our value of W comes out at 31.9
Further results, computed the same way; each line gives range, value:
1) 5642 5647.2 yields 32.7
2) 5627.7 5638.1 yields 32.3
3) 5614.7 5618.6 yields 29.8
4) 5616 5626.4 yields 29.9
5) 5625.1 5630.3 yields 31.5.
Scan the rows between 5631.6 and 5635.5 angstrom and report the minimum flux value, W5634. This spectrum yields 32.2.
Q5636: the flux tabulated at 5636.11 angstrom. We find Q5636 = 32.1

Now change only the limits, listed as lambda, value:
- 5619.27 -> 29.8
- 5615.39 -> 29.8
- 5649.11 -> 33.1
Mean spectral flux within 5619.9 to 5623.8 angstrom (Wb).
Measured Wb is 29.8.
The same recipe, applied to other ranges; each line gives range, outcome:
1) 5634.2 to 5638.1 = 32.1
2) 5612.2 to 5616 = 30.7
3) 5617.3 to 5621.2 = 29.8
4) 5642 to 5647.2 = 32.2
